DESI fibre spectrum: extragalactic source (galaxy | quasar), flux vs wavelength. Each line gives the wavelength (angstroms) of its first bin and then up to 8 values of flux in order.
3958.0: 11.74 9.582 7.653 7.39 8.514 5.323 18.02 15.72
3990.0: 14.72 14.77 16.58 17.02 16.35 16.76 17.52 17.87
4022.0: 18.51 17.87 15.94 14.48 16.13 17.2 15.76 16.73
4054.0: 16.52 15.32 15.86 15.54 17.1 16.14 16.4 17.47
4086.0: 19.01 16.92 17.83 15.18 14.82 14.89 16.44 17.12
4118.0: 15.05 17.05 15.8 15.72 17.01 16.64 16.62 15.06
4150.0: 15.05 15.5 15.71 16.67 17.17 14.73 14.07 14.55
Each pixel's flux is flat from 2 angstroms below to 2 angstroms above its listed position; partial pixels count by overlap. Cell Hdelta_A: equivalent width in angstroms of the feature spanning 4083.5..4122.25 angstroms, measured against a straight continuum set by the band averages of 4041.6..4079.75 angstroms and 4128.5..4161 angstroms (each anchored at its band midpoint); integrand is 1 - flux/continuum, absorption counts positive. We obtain -0.8 angstroms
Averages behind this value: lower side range 16.2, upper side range 15.9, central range 16.4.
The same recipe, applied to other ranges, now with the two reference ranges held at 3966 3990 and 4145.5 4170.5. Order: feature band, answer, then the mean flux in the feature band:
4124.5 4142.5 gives -1.4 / 16.4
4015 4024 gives -4.5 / 18.1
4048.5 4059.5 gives -2.7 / 16.2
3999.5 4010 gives -4.4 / 16.7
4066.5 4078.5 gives -2.6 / 16.4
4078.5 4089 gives -3.1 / 17.9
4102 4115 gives -1.2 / 15.9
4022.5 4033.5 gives -4.0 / 16.8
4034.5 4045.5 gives -3.1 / 16.2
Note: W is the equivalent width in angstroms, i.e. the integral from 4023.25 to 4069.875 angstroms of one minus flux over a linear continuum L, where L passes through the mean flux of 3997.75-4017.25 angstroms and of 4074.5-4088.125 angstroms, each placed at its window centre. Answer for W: 2.7 angstroms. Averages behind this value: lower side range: 16.9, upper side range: 17.5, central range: 16.2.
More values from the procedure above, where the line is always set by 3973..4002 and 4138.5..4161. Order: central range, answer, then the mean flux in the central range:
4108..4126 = -1.2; 16.3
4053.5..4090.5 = -4.6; 16.6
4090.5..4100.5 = -0.9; 16.5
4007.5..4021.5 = -3.3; 17.5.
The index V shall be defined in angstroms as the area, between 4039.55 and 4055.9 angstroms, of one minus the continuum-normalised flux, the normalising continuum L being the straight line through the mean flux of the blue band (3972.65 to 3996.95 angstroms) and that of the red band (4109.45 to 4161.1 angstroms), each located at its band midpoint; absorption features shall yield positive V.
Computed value -2.5 angstroms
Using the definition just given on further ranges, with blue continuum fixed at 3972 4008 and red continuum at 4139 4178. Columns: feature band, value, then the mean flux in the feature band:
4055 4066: -0.7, 15.7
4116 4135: -1.0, 16.1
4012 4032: -4.4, 17.5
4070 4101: -4.1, 16.9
